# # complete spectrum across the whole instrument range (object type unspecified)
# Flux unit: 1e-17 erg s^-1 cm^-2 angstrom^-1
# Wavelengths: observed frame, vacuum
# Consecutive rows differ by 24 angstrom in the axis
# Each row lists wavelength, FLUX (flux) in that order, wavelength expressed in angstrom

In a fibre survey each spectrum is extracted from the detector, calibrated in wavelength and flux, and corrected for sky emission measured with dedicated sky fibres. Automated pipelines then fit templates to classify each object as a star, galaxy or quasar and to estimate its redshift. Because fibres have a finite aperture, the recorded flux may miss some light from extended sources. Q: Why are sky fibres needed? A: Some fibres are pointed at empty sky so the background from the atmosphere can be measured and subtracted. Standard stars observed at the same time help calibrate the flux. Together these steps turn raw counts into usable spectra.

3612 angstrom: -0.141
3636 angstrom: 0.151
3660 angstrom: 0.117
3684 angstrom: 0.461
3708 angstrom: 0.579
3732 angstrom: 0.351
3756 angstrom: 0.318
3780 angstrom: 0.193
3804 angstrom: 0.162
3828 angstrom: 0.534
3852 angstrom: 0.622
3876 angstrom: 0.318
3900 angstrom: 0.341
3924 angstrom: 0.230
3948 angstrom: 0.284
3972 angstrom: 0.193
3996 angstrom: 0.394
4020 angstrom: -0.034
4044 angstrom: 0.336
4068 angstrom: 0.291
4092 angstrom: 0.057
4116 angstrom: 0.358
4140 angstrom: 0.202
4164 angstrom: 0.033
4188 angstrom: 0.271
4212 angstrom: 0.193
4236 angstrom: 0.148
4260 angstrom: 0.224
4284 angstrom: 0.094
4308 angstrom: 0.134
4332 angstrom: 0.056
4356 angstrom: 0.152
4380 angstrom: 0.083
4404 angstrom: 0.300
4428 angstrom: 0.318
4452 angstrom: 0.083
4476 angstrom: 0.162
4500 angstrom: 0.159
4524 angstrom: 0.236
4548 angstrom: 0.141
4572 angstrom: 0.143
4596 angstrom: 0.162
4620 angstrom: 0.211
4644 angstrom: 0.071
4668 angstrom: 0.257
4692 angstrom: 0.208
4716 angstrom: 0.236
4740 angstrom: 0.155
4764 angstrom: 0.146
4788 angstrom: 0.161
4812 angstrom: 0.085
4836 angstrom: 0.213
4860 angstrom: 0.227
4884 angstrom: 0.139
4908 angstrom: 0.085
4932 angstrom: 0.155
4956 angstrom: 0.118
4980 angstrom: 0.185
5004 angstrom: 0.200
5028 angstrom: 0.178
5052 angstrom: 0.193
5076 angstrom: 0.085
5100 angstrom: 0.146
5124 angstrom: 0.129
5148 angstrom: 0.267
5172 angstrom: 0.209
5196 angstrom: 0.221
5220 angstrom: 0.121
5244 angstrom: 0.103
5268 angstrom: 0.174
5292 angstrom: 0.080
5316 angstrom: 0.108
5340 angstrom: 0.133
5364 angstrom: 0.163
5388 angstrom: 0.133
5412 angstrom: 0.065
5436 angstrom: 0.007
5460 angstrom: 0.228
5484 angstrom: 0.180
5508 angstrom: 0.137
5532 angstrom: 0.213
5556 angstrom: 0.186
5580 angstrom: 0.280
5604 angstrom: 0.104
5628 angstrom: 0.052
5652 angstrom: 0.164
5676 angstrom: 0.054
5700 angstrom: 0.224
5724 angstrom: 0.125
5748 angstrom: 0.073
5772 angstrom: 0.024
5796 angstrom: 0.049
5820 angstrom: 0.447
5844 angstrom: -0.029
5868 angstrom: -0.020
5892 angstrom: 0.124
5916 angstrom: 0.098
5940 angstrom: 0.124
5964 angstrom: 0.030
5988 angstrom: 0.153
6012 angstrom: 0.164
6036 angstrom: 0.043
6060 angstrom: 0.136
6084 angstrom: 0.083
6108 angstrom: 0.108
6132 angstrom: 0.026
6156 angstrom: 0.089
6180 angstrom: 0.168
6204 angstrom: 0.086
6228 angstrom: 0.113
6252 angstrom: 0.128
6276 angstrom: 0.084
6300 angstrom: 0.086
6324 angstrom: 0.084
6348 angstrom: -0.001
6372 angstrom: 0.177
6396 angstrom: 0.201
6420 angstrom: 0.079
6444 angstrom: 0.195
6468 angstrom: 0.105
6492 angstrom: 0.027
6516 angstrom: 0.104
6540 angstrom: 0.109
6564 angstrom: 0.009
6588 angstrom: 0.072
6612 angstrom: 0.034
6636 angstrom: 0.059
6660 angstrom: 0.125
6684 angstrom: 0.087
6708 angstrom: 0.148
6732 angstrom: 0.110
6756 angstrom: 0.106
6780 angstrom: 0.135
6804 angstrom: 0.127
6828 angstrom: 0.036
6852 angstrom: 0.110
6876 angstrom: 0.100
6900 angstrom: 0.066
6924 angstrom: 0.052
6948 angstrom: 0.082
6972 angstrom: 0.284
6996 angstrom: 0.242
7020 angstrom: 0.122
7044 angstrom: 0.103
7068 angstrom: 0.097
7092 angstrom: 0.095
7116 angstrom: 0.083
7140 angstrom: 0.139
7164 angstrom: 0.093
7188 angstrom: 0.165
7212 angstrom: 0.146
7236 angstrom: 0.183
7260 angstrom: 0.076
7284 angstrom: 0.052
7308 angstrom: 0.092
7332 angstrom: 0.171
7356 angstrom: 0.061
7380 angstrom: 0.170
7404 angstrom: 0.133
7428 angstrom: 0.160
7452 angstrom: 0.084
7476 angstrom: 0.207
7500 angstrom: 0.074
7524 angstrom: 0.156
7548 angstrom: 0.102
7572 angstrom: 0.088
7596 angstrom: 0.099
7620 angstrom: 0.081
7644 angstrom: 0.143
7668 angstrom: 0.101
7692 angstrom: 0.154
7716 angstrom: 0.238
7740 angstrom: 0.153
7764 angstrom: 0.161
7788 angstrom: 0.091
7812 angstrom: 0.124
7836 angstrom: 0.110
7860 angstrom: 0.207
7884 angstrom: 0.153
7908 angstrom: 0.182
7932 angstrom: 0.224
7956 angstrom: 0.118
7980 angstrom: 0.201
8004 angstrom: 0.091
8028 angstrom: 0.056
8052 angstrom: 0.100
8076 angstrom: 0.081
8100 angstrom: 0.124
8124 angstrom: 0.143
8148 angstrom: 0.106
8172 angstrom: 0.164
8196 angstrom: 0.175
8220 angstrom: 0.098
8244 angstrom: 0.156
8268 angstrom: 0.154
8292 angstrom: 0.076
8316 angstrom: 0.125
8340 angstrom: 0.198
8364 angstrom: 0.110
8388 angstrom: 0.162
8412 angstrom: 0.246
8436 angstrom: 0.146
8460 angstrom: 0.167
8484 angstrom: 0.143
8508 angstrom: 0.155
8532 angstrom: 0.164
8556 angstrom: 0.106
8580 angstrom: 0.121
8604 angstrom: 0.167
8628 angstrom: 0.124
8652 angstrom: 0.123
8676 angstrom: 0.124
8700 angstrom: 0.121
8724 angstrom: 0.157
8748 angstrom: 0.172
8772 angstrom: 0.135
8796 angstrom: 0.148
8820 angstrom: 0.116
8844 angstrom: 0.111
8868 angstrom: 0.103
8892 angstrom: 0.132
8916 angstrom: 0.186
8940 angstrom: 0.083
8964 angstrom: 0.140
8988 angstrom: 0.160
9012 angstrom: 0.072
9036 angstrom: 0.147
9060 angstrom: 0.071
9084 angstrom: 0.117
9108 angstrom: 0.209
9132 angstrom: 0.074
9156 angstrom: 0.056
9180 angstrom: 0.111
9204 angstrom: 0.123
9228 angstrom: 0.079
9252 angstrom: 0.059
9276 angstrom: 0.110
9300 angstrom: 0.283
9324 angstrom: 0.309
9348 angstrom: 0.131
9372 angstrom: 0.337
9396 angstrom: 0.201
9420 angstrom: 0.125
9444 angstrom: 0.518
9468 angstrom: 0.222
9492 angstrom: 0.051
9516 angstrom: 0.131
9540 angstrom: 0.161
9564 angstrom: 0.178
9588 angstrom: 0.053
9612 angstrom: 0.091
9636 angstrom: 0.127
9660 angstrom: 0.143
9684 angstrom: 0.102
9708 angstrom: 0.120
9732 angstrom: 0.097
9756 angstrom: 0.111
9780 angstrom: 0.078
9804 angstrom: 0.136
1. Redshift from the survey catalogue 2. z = 0.87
